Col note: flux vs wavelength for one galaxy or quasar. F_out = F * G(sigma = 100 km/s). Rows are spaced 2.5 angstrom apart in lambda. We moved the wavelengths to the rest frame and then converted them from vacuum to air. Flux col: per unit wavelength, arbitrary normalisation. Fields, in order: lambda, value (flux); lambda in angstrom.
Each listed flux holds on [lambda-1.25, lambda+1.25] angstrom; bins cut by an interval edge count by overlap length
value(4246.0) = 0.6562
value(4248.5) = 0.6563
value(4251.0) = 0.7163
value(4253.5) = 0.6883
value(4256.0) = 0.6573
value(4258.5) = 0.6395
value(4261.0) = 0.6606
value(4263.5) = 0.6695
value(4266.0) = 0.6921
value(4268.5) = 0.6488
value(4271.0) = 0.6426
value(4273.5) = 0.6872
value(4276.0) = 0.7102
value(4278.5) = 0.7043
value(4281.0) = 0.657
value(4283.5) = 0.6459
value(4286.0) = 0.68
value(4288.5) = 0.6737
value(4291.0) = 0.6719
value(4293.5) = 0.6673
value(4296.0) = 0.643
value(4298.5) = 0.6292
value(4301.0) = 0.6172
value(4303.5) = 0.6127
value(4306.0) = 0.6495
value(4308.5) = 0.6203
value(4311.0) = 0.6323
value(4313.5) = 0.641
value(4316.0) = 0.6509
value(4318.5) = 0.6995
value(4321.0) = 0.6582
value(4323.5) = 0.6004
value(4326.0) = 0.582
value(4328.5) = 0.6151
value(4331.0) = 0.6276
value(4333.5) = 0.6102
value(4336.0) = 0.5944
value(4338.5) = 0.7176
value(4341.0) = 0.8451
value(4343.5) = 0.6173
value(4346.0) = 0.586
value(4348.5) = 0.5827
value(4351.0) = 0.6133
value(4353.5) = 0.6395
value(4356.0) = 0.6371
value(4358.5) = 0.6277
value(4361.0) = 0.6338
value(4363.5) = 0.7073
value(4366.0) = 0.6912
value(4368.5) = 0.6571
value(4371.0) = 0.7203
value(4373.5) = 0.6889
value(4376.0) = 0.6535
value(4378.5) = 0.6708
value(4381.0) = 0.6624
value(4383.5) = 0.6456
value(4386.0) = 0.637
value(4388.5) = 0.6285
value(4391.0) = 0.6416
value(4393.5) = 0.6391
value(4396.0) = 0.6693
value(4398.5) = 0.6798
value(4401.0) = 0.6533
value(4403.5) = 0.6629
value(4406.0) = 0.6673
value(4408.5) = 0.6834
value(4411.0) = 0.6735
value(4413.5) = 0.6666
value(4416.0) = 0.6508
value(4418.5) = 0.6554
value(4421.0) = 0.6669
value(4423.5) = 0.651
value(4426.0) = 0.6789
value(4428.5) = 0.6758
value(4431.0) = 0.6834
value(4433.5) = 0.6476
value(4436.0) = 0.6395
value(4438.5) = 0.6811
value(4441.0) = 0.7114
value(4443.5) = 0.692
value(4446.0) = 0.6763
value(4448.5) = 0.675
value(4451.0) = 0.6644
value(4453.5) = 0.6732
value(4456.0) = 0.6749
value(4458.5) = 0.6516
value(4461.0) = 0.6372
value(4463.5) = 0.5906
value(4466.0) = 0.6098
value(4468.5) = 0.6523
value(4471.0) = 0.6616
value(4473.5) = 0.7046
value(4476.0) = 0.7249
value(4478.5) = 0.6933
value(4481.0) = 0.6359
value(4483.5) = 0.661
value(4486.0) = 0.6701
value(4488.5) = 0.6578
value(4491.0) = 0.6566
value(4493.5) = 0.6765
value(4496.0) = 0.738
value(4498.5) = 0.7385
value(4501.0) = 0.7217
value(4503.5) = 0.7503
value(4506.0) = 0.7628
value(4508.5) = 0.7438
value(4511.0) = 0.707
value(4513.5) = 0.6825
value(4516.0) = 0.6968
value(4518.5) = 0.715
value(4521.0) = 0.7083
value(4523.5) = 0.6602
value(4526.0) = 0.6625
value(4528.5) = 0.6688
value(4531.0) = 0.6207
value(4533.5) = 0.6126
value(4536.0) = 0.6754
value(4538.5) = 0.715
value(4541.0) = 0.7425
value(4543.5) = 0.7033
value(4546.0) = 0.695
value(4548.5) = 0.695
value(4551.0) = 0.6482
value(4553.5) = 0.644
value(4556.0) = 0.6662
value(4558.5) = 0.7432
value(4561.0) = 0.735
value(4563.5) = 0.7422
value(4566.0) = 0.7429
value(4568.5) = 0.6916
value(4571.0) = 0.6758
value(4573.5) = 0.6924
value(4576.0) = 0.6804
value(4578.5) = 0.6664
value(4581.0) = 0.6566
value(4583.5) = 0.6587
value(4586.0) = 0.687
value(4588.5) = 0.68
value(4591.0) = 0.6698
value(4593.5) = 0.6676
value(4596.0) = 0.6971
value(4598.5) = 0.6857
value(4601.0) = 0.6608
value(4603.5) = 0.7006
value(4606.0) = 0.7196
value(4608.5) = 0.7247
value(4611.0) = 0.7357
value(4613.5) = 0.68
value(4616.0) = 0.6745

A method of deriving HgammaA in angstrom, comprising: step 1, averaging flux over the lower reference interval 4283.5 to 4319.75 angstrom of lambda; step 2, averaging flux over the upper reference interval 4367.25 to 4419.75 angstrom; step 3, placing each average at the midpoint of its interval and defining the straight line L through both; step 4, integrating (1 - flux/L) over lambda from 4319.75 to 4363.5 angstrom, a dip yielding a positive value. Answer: 1.2 angstrom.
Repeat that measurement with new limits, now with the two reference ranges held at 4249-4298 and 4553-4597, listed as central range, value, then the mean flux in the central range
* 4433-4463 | 0.6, 0.667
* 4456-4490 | 1.2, 0.658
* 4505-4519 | -0.7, 0.717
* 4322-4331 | 0.9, 0.605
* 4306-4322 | 0.5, 0.65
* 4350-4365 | 0.7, 0.644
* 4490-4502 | -0.4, 0.707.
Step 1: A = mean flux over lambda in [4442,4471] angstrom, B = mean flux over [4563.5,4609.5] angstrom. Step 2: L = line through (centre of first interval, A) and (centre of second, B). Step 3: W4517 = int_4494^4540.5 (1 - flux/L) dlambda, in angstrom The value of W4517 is -2.0 angstrom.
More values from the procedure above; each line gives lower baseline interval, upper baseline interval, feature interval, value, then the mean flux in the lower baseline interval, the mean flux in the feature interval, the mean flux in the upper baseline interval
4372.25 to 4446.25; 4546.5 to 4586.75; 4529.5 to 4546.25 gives 0.1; 0.664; 0.68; 0.689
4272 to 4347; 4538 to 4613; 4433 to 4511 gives -0.4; 0.652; 0.681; 0.694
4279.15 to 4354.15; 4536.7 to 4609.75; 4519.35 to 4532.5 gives 0.4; 0.643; 0.665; 0.693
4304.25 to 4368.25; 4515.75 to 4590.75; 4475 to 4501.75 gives -0.6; 0.643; 0.688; 0.686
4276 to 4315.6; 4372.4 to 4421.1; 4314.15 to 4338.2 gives 0.9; 0.652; 0.63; 0.66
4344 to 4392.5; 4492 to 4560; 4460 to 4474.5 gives 0.8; 0.648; 0.642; 0.696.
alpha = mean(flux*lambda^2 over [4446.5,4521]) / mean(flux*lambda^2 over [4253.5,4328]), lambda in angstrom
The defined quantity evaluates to 1.14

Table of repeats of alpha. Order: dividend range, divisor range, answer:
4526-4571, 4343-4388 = 1.15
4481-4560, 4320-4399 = 1.14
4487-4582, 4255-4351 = 1.19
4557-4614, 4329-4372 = 1.18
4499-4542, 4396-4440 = 1.10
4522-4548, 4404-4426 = 1.07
